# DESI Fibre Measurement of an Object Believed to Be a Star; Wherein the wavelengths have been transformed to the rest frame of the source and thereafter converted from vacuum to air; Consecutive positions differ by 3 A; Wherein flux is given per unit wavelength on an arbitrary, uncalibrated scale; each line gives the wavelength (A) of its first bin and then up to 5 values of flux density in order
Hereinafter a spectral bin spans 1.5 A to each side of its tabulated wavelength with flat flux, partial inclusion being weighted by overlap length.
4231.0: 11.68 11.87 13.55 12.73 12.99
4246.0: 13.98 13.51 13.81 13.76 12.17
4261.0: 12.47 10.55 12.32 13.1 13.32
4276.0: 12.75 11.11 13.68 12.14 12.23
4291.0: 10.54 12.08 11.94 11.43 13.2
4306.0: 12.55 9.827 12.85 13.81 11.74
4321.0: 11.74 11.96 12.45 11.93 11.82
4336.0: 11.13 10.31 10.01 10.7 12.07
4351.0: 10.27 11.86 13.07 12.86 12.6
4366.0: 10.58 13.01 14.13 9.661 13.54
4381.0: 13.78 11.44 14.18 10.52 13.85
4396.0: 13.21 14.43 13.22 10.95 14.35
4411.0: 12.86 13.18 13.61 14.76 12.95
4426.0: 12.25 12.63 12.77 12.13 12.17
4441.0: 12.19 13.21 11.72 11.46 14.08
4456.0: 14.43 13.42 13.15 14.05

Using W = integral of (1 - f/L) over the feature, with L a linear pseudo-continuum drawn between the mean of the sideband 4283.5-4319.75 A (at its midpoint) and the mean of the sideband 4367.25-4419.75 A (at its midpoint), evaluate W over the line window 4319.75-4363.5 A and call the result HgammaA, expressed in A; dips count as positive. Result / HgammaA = 2.84 A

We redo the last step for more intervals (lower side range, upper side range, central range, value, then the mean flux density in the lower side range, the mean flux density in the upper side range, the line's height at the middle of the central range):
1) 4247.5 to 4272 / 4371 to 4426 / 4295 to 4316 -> 1.0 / 12.7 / 13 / 12.8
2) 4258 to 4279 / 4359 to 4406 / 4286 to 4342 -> 2.8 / 12.3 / 12.6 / 12.4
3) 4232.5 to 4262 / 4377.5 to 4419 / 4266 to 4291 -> 1.2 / 13.1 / 13.1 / 13.1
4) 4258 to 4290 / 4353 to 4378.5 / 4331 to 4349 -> 1.9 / 12.3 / 12.3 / 12.3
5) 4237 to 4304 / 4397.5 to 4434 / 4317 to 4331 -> 0.9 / 12.6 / 13.1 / 12.8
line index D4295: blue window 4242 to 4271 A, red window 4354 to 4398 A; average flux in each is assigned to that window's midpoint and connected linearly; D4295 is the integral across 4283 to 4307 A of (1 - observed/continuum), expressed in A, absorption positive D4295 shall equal 1.4 A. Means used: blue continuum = 12.9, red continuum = 12.6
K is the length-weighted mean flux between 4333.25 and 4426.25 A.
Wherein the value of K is 12.4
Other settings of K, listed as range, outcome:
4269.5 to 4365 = 12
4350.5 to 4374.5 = 12.3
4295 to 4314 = 12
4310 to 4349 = 11.7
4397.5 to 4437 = 13.1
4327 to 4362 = 11.5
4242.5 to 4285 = 12.8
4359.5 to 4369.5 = 12.1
